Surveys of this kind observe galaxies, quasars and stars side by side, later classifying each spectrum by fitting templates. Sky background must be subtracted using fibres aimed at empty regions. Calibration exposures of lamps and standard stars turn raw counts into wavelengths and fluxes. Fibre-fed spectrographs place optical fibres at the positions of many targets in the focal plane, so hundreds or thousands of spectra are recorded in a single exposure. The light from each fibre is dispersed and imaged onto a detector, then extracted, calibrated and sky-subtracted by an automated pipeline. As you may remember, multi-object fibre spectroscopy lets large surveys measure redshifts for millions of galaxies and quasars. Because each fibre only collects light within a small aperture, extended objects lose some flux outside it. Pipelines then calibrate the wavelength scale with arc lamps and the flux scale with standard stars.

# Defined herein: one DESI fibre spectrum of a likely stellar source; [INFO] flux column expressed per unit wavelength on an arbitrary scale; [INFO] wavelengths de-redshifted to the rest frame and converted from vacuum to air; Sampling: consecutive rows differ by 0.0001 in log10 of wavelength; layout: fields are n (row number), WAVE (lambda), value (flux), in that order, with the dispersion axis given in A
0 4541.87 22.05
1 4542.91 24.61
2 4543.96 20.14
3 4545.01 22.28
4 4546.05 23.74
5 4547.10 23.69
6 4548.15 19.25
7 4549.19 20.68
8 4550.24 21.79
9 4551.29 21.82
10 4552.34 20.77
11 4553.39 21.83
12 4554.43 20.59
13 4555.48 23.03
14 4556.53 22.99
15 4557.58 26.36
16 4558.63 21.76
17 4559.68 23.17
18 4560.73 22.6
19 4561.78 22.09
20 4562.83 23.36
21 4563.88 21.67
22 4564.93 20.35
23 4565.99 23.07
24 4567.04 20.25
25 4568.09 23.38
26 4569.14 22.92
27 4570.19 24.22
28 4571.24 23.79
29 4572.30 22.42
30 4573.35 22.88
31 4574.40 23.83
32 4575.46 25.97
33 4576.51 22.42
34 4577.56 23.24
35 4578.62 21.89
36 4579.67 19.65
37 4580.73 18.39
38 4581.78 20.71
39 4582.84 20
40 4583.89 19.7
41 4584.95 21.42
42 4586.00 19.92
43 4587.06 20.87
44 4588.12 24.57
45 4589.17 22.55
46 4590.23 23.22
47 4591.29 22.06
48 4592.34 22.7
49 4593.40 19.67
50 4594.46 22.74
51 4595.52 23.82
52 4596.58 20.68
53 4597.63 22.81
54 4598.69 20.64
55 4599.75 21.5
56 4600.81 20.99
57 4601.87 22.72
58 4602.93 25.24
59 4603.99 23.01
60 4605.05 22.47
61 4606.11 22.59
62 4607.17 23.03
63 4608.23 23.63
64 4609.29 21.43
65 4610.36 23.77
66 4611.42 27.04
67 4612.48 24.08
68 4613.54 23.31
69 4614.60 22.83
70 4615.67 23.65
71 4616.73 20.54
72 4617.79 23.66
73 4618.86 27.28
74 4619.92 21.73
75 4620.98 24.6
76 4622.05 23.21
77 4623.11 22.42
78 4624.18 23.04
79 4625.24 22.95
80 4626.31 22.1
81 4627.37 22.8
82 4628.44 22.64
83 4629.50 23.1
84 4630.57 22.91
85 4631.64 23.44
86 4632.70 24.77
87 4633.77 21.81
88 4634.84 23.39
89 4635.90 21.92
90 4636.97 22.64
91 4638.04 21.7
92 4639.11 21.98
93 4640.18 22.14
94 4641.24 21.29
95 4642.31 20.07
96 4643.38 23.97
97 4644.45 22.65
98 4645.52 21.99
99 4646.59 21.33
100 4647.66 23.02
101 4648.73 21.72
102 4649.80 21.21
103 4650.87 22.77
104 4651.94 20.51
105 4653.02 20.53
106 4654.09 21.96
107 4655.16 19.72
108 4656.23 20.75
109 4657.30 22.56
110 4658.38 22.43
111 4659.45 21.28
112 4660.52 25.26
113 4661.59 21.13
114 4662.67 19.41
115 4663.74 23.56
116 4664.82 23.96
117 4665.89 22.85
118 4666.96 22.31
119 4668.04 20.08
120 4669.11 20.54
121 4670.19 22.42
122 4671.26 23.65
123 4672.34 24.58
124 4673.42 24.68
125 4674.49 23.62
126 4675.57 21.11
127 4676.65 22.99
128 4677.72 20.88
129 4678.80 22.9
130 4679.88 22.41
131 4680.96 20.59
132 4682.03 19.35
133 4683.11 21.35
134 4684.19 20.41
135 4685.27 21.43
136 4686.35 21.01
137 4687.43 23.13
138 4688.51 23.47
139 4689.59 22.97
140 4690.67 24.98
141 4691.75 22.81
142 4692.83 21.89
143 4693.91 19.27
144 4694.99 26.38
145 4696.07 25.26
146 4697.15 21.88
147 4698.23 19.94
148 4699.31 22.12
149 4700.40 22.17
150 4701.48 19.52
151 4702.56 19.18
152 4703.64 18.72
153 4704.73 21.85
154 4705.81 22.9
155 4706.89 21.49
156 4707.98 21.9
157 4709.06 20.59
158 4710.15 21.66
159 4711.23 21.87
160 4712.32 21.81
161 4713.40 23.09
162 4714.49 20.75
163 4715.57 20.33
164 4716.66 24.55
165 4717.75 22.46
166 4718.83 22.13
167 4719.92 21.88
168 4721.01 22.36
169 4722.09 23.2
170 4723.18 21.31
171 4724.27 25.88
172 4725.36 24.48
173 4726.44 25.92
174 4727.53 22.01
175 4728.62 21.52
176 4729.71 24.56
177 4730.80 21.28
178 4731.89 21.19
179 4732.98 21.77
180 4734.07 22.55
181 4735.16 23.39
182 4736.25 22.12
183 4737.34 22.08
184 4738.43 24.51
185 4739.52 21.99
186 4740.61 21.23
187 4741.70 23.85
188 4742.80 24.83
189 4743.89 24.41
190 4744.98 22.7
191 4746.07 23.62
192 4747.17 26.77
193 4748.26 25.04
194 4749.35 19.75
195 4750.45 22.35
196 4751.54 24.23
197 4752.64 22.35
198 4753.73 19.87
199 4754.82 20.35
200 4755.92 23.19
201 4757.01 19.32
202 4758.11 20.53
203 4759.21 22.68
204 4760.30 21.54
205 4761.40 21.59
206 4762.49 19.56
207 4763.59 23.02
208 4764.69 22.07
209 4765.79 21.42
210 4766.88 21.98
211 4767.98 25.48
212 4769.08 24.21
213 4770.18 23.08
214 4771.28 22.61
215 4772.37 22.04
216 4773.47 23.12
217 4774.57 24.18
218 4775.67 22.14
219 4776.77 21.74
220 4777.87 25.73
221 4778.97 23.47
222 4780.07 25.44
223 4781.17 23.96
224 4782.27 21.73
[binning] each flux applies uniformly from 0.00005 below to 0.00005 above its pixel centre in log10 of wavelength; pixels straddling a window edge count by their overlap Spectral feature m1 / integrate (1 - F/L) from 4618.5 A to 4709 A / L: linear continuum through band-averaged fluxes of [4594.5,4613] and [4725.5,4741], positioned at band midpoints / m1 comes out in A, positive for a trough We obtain 2.3 A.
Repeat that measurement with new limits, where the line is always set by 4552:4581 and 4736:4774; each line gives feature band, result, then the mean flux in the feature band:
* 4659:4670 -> 0.2 A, 22.1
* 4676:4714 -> 1.2 A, 21.8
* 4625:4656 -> 0.5 A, 22.1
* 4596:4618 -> -0.3 A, 22.8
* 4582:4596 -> 0.5 A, 21.8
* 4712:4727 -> -0.2 A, 22.9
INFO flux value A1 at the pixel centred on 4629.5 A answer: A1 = 23.1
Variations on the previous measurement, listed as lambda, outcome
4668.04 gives 20.08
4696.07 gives 25.26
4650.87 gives 22.77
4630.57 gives 22.91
